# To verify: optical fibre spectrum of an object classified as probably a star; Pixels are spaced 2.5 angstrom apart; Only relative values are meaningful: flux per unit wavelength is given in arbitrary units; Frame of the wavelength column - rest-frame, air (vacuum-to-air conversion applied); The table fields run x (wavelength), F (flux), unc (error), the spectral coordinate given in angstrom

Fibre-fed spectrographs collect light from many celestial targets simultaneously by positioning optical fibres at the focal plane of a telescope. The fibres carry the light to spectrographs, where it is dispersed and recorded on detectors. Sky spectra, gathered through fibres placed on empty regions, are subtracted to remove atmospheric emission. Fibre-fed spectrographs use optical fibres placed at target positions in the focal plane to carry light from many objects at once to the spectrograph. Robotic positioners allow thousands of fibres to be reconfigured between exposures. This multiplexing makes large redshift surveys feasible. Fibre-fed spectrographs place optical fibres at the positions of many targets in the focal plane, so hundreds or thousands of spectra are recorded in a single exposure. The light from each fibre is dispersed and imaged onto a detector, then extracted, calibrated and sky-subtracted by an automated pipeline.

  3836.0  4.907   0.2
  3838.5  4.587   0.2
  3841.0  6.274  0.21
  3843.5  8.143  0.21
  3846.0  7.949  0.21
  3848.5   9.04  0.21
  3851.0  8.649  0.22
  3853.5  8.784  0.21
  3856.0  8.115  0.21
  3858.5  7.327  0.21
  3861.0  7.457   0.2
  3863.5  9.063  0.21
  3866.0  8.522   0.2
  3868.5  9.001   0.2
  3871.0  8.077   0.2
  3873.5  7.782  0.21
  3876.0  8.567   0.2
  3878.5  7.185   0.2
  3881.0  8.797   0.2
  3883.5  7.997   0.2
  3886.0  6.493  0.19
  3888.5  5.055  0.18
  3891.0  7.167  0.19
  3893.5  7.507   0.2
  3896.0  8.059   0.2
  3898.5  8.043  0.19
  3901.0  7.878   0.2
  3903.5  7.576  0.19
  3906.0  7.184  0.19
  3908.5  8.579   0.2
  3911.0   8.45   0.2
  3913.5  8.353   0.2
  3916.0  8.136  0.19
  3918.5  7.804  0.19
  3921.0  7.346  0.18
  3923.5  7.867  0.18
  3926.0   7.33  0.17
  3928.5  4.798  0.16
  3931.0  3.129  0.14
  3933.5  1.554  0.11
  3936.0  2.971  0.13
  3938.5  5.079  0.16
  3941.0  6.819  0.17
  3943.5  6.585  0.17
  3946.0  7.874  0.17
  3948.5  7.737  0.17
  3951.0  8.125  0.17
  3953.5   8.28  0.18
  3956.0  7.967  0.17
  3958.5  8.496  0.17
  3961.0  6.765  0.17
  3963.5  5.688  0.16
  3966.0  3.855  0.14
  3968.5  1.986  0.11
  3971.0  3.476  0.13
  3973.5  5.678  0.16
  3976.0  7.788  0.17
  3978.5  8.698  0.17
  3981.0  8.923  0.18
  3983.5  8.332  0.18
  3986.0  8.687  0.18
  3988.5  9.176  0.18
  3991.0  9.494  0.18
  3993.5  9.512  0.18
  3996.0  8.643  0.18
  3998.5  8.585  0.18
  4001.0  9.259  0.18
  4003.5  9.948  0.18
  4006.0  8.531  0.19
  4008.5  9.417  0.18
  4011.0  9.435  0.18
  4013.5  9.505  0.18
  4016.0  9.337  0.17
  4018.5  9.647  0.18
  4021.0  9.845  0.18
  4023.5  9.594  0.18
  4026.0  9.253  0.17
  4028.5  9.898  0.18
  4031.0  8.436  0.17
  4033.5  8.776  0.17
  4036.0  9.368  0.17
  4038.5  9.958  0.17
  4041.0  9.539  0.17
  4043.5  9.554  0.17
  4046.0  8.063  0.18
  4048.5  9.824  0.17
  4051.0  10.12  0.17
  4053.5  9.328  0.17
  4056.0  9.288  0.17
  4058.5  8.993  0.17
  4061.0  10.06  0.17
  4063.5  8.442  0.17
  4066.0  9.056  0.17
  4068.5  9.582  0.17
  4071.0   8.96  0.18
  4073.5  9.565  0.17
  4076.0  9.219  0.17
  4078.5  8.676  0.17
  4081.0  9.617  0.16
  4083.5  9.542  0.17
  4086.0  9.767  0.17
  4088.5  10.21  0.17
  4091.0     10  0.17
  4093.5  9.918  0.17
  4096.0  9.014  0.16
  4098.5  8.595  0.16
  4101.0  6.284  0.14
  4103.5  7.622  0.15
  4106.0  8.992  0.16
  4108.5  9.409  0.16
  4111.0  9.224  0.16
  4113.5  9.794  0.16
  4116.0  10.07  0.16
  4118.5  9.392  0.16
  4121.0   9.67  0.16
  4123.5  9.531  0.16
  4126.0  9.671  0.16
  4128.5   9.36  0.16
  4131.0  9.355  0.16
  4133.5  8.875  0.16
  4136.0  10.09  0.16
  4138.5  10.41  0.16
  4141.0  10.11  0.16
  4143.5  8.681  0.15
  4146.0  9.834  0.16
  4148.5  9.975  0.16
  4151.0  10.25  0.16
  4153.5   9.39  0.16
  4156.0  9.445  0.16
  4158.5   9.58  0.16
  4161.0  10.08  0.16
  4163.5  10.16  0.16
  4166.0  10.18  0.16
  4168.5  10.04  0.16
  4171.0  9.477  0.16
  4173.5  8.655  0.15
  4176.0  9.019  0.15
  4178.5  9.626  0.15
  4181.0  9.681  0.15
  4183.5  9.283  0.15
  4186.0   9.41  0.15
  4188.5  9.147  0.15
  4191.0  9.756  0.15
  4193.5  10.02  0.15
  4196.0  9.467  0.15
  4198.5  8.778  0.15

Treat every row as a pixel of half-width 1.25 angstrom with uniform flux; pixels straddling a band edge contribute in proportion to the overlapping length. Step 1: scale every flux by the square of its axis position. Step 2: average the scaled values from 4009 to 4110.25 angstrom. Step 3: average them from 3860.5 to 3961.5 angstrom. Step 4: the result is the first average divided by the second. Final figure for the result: 1.38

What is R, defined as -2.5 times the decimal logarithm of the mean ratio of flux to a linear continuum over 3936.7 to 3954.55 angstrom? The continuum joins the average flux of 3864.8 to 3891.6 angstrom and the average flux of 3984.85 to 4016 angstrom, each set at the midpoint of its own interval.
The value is 0.20 mag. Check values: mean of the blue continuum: 7.71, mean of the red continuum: 9.19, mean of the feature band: 7.07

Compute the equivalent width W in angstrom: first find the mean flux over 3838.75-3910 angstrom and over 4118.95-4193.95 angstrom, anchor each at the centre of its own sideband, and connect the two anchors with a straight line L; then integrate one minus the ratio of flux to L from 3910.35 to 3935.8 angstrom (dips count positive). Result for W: 5.7 angstrom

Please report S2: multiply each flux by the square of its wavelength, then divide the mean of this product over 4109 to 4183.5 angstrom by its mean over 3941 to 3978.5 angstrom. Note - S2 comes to 1.62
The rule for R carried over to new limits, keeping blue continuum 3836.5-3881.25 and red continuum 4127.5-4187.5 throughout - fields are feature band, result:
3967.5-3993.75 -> 0.164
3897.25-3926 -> 0.040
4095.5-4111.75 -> 0.112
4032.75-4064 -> -0.044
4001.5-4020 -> -0.075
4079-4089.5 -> -0.057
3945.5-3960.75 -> 0.057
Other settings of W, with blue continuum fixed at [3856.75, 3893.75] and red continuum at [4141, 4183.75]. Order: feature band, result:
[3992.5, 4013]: -1.4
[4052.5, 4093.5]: -1.7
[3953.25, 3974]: 6.6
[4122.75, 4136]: 0.0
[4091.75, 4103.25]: 0.9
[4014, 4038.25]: -1.8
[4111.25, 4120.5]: -0.4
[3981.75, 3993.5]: -0.7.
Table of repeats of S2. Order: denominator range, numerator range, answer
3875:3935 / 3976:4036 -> 1.36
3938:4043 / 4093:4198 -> 1.24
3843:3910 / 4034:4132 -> 1.30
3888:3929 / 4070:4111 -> 1.31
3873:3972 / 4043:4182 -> 1.53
